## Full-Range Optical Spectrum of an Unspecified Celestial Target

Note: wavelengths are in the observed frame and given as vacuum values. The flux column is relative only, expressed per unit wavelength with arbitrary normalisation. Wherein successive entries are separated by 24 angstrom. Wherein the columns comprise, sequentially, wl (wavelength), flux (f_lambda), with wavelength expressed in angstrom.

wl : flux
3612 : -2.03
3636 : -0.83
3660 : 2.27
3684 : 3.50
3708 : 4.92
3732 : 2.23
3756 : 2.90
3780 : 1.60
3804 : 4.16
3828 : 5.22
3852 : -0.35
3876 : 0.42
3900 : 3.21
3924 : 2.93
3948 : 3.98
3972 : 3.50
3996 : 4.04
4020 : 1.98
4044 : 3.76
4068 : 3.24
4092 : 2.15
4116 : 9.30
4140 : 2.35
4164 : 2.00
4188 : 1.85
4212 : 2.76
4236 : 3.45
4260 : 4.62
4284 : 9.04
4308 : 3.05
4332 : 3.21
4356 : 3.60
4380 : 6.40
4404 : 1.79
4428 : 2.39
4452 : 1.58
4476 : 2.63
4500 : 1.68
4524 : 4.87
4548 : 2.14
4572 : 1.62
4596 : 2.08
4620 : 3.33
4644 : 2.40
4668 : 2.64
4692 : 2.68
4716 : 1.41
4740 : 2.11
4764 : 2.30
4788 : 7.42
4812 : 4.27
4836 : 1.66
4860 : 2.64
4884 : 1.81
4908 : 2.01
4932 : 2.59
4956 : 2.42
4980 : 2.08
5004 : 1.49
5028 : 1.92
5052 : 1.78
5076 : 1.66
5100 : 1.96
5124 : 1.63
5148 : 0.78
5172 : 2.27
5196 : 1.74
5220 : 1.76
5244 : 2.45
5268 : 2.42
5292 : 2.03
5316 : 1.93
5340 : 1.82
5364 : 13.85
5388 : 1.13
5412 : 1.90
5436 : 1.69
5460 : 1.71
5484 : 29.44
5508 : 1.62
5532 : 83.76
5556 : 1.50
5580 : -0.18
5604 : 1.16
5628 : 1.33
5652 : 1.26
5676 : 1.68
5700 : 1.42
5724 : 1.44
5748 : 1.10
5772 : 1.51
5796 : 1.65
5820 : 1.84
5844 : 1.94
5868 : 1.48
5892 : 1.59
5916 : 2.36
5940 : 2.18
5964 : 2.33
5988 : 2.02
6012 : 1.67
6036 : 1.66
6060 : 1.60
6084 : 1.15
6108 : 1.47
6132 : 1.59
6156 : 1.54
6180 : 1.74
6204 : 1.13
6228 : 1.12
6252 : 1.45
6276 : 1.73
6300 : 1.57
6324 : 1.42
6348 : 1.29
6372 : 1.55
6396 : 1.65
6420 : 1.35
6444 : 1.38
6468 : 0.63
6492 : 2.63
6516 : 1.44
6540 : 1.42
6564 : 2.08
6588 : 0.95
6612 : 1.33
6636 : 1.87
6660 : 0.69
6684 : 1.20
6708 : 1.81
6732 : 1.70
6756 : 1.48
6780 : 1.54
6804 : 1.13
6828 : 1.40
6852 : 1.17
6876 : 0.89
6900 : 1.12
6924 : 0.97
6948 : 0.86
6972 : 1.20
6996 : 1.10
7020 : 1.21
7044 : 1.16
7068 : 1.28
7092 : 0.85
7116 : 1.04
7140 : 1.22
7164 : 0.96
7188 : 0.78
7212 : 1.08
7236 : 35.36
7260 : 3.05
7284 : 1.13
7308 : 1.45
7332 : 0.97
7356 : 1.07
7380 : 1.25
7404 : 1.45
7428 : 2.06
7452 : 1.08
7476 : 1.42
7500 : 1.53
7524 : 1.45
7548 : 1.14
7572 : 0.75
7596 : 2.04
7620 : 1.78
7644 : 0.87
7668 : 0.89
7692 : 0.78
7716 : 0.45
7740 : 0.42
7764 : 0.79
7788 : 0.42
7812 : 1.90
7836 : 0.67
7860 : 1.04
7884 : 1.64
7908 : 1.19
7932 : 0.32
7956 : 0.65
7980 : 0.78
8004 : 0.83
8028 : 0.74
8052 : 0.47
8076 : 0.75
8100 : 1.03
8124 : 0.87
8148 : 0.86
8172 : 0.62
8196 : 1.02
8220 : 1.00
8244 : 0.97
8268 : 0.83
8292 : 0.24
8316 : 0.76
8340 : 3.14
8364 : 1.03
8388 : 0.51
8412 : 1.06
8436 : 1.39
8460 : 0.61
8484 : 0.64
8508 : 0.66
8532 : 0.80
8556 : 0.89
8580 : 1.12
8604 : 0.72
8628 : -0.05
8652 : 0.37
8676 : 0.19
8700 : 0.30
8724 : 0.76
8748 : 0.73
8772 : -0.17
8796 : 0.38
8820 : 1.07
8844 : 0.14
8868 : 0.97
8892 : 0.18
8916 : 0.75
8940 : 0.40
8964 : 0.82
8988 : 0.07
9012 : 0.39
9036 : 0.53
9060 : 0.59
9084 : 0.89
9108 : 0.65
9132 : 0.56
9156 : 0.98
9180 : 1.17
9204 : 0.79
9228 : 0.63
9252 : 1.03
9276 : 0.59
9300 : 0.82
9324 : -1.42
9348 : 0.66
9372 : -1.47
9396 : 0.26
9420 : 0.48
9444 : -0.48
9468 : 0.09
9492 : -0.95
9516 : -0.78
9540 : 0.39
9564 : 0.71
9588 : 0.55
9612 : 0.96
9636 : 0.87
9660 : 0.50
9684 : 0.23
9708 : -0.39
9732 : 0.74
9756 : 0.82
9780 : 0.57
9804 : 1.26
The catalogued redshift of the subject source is 0.10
